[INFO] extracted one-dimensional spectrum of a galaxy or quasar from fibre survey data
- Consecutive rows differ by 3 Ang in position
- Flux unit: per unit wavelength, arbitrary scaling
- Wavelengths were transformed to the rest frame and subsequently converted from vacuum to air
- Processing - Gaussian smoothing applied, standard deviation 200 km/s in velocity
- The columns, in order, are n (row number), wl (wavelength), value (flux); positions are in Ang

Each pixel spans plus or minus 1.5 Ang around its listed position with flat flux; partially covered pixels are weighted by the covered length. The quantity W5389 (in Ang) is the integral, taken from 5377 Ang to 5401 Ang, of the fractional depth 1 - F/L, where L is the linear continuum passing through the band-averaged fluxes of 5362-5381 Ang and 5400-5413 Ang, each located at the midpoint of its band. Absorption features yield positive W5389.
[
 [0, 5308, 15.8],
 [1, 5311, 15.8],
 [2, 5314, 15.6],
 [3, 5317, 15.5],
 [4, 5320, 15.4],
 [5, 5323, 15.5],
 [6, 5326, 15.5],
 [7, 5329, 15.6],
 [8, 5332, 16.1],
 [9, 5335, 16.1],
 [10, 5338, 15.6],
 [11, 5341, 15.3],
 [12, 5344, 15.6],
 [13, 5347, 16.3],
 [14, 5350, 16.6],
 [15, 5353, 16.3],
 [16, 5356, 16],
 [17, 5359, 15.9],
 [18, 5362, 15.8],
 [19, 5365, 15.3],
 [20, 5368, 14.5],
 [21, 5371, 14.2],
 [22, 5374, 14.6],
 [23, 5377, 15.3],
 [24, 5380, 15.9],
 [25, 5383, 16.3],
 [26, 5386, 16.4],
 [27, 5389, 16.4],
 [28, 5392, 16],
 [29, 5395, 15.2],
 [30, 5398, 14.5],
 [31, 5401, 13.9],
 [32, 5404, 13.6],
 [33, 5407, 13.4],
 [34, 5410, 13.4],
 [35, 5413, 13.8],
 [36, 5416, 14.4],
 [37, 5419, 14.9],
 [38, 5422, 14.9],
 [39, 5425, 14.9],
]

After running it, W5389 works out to -2.3 Ang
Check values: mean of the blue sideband 15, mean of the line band 15.7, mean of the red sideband 13.6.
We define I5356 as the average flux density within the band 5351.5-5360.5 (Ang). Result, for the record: 16.1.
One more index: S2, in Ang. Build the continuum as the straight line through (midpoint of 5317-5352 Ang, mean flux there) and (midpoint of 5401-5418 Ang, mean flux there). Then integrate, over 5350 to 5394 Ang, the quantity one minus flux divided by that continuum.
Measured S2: -2.7 Ang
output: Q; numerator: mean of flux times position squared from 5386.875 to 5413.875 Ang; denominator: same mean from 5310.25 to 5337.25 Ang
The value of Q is 0.95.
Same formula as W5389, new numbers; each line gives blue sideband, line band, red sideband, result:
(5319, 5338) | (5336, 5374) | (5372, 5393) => 0.4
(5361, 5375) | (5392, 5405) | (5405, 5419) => -0.3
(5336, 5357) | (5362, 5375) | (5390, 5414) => 0.4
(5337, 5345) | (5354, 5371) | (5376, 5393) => 0.4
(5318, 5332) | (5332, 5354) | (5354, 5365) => -0.4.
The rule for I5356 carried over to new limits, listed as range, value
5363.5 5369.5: 14.9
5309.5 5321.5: 15.6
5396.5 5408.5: 13.8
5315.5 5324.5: 15.5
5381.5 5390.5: 16.4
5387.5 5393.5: 16.2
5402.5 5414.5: 13.6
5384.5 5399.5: 15.7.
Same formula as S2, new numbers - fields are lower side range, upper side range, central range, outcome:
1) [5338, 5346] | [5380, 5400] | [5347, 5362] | -0.56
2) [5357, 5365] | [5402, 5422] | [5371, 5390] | -0.76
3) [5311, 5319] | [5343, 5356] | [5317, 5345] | 0.43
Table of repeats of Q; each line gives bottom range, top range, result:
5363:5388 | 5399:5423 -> 0.93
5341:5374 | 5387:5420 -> 0.95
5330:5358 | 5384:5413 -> 0.94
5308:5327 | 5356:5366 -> 1.03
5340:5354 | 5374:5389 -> 1.00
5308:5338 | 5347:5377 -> 1.00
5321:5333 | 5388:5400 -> 1.01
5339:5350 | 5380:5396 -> 1.03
